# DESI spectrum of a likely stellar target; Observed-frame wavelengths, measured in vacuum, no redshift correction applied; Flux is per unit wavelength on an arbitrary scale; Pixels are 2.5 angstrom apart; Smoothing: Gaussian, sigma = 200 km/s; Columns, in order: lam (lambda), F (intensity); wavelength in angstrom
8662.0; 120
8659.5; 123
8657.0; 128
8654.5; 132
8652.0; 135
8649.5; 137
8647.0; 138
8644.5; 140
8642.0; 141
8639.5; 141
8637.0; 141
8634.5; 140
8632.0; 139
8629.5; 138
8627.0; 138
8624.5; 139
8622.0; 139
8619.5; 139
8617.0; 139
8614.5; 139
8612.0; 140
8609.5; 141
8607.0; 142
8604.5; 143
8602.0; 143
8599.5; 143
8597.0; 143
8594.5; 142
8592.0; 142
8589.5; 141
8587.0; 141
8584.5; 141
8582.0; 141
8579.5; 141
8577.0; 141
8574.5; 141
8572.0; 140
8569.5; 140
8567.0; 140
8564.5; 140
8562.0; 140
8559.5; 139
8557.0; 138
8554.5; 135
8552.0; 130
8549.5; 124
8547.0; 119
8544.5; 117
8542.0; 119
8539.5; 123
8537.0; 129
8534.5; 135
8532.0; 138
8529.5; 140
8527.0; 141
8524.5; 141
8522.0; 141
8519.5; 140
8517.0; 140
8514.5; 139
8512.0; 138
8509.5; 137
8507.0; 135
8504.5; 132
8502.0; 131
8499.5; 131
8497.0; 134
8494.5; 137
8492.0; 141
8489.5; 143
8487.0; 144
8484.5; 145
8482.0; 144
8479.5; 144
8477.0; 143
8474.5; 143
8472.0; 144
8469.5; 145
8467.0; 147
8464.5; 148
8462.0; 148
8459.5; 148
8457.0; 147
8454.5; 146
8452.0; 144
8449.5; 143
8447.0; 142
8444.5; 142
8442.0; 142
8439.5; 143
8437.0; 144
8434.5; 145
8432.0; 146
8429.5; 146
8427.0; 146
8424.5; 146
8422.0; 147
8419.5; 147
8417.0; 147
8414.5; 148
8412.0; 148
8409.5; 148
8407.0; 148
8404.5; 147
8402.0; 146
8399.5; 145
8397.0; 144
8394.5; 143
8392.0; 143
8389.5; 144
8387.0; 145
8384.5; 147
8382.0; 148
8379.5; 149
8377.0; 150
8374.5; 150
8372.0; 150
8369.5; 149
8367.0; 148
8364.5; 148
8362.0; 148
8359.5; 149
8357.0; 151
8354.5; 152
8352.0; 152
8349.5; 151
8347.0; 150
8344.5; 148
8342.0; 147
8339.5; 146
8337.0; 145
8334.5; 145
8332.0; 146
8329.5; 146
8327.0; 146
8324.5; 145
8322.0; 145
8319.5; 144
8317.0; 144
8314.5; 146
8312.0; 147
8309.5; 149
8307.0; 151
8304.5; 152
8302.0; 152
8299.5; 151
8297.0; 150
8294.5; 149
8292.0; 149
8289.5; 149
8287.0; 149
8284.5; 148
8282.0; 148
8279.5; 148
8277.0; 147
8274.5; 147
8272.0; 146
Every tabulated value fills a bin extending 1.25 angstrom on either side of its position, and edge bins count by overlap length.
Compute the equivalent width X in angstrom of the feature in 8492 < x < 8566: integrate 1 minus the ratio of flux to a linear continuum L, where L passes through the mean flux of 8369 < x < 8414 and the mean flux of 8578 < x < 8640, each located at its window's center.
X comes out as 4.61 angstrom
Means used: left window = 147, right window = 141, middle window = 134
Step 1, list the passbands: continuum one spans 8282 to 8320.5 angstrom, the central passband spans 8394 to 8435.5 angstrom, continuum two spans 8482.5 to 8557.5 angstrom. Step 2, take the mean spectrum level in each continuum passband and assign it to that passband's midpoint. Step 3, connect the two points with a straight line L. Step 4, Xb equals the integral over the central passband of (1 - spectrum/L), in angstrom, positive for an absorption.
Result -1.5 angstrom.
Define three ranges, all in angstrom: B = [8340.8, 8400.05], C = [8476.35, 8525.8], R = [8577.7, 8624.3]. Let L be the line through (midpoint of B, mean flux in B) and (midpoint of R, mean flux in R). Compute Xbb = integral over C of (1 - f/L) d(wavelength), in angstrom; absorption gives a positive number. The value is 1.8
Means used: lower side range 148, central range 139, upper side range 141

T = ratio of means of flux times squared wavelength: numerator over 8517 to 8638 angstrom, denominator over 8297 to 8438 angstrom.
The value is 1.0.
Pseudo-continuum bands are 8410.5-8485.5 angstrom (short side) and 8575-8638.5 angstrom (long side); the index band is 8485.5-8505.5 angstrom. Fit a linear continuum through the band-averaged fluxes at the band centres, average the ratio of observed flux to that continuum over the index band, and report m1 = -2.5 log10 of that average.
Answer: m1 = 0.06 mag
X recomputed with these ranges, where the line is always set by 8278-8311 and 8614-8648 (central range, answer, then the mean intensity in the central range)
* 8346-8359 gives -0.3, 151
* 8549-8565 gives 0.7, 135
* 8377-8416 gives 0.0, 146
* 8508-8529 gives 0.5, 140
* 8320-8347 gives 0.4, 146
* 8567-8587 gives 0.0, 141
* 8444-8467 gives -0.1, 146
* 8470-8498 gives 0.3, 142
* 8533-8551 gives 2.3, 124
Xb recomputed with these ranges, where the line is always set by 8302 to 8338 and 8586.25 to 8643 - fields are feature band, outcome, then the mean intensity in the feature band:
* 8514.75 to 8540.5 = 0.97 angstrom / 137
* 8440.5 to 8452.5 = 0.13 angstrom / 143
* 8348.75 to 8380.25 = -0.86 angstrom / 150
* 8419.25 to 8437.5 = -0.18 angstrom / 146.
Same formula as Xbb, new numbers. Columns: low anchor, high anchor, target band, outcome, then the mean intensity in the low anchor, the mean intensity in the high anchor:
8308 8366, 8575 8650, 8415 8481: -0.24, 147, 140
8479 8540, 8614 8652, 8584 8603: -0.46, 138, 139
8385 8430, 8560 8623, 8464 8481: -0.06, 146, 141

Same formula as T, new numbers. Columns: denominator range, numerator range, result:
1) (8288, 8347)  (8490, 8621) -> 0.98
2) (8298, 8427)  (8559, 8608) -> 1.01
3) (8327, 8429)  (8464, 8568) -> 0.96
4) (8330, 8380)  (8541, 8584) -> 0.95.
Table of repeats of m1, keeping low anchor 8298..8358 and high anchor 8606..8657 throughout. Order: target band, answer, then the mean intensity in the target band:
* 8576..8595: -0.01 mag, 141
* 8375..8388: -0.01 mag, 148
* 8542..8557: 0.13 mag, 126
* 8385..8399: 0.01 mag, 144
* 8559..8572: 0.01 mag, 140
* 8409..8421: -0.02 mag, 148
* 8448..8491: -0.01 mag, 145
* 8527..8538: 0.04 mag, 136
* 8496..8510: 0.07 mag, 133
